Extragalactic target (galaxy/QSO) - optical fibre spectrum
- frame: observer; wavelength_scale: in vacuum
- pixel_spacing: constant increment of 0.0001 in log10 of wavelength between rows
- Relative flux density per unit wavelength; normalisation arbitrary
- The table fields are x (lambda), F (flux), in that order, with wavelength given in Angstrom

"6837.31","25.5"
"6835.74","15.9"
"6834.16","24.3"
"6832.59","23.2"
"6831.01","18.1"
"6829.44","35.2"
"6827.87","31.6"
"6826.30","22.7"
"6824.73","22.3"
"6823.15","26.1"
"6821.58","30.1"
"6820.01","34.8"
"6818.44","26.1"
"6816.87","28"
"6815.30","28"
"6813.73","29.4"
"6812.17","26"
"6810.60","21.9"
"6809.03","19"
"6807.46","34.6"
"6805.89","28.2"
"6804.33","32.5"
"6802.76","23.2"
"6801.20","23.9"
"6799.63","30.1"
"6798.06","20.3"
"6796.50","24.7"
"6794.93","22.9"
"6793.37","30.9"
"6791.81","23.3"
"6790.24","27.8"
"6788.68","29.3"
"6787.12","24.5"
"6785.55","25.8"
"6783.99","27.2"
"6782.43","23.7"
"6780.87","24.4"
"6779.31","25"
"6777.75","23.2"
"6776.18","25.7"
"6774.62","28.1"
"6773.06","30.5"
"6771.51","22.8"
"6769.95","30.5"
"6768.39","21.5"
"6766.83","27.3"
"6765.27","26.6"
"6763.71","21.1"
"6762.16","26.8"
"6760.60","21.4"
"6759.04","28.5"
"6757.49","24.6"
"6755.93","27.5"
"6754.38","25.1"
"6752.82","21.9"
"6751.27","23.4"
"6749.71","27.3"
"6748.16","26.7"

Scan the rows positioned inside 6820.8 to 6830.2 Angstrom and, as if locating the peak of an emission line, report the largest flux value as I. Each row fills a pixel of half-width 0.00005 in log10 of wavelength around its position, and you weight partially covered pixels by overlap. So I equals 35.2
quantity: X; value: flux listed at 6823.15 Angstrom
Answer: 26.1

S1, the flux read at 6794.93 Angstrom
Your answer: 22.9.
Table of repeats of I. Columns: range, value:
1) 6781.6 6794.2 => 30.9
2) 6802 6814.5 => 34.6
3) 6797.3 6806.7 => 32.5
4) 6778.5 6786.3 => 27.2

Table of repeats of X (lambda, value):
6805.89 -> 28.2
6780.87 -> 24.4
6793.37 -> 30.9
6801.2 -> 23.9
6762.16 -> 26.8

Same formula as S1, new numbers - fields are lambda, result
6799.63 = 30.1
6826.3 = 22.7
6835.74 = 15.9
